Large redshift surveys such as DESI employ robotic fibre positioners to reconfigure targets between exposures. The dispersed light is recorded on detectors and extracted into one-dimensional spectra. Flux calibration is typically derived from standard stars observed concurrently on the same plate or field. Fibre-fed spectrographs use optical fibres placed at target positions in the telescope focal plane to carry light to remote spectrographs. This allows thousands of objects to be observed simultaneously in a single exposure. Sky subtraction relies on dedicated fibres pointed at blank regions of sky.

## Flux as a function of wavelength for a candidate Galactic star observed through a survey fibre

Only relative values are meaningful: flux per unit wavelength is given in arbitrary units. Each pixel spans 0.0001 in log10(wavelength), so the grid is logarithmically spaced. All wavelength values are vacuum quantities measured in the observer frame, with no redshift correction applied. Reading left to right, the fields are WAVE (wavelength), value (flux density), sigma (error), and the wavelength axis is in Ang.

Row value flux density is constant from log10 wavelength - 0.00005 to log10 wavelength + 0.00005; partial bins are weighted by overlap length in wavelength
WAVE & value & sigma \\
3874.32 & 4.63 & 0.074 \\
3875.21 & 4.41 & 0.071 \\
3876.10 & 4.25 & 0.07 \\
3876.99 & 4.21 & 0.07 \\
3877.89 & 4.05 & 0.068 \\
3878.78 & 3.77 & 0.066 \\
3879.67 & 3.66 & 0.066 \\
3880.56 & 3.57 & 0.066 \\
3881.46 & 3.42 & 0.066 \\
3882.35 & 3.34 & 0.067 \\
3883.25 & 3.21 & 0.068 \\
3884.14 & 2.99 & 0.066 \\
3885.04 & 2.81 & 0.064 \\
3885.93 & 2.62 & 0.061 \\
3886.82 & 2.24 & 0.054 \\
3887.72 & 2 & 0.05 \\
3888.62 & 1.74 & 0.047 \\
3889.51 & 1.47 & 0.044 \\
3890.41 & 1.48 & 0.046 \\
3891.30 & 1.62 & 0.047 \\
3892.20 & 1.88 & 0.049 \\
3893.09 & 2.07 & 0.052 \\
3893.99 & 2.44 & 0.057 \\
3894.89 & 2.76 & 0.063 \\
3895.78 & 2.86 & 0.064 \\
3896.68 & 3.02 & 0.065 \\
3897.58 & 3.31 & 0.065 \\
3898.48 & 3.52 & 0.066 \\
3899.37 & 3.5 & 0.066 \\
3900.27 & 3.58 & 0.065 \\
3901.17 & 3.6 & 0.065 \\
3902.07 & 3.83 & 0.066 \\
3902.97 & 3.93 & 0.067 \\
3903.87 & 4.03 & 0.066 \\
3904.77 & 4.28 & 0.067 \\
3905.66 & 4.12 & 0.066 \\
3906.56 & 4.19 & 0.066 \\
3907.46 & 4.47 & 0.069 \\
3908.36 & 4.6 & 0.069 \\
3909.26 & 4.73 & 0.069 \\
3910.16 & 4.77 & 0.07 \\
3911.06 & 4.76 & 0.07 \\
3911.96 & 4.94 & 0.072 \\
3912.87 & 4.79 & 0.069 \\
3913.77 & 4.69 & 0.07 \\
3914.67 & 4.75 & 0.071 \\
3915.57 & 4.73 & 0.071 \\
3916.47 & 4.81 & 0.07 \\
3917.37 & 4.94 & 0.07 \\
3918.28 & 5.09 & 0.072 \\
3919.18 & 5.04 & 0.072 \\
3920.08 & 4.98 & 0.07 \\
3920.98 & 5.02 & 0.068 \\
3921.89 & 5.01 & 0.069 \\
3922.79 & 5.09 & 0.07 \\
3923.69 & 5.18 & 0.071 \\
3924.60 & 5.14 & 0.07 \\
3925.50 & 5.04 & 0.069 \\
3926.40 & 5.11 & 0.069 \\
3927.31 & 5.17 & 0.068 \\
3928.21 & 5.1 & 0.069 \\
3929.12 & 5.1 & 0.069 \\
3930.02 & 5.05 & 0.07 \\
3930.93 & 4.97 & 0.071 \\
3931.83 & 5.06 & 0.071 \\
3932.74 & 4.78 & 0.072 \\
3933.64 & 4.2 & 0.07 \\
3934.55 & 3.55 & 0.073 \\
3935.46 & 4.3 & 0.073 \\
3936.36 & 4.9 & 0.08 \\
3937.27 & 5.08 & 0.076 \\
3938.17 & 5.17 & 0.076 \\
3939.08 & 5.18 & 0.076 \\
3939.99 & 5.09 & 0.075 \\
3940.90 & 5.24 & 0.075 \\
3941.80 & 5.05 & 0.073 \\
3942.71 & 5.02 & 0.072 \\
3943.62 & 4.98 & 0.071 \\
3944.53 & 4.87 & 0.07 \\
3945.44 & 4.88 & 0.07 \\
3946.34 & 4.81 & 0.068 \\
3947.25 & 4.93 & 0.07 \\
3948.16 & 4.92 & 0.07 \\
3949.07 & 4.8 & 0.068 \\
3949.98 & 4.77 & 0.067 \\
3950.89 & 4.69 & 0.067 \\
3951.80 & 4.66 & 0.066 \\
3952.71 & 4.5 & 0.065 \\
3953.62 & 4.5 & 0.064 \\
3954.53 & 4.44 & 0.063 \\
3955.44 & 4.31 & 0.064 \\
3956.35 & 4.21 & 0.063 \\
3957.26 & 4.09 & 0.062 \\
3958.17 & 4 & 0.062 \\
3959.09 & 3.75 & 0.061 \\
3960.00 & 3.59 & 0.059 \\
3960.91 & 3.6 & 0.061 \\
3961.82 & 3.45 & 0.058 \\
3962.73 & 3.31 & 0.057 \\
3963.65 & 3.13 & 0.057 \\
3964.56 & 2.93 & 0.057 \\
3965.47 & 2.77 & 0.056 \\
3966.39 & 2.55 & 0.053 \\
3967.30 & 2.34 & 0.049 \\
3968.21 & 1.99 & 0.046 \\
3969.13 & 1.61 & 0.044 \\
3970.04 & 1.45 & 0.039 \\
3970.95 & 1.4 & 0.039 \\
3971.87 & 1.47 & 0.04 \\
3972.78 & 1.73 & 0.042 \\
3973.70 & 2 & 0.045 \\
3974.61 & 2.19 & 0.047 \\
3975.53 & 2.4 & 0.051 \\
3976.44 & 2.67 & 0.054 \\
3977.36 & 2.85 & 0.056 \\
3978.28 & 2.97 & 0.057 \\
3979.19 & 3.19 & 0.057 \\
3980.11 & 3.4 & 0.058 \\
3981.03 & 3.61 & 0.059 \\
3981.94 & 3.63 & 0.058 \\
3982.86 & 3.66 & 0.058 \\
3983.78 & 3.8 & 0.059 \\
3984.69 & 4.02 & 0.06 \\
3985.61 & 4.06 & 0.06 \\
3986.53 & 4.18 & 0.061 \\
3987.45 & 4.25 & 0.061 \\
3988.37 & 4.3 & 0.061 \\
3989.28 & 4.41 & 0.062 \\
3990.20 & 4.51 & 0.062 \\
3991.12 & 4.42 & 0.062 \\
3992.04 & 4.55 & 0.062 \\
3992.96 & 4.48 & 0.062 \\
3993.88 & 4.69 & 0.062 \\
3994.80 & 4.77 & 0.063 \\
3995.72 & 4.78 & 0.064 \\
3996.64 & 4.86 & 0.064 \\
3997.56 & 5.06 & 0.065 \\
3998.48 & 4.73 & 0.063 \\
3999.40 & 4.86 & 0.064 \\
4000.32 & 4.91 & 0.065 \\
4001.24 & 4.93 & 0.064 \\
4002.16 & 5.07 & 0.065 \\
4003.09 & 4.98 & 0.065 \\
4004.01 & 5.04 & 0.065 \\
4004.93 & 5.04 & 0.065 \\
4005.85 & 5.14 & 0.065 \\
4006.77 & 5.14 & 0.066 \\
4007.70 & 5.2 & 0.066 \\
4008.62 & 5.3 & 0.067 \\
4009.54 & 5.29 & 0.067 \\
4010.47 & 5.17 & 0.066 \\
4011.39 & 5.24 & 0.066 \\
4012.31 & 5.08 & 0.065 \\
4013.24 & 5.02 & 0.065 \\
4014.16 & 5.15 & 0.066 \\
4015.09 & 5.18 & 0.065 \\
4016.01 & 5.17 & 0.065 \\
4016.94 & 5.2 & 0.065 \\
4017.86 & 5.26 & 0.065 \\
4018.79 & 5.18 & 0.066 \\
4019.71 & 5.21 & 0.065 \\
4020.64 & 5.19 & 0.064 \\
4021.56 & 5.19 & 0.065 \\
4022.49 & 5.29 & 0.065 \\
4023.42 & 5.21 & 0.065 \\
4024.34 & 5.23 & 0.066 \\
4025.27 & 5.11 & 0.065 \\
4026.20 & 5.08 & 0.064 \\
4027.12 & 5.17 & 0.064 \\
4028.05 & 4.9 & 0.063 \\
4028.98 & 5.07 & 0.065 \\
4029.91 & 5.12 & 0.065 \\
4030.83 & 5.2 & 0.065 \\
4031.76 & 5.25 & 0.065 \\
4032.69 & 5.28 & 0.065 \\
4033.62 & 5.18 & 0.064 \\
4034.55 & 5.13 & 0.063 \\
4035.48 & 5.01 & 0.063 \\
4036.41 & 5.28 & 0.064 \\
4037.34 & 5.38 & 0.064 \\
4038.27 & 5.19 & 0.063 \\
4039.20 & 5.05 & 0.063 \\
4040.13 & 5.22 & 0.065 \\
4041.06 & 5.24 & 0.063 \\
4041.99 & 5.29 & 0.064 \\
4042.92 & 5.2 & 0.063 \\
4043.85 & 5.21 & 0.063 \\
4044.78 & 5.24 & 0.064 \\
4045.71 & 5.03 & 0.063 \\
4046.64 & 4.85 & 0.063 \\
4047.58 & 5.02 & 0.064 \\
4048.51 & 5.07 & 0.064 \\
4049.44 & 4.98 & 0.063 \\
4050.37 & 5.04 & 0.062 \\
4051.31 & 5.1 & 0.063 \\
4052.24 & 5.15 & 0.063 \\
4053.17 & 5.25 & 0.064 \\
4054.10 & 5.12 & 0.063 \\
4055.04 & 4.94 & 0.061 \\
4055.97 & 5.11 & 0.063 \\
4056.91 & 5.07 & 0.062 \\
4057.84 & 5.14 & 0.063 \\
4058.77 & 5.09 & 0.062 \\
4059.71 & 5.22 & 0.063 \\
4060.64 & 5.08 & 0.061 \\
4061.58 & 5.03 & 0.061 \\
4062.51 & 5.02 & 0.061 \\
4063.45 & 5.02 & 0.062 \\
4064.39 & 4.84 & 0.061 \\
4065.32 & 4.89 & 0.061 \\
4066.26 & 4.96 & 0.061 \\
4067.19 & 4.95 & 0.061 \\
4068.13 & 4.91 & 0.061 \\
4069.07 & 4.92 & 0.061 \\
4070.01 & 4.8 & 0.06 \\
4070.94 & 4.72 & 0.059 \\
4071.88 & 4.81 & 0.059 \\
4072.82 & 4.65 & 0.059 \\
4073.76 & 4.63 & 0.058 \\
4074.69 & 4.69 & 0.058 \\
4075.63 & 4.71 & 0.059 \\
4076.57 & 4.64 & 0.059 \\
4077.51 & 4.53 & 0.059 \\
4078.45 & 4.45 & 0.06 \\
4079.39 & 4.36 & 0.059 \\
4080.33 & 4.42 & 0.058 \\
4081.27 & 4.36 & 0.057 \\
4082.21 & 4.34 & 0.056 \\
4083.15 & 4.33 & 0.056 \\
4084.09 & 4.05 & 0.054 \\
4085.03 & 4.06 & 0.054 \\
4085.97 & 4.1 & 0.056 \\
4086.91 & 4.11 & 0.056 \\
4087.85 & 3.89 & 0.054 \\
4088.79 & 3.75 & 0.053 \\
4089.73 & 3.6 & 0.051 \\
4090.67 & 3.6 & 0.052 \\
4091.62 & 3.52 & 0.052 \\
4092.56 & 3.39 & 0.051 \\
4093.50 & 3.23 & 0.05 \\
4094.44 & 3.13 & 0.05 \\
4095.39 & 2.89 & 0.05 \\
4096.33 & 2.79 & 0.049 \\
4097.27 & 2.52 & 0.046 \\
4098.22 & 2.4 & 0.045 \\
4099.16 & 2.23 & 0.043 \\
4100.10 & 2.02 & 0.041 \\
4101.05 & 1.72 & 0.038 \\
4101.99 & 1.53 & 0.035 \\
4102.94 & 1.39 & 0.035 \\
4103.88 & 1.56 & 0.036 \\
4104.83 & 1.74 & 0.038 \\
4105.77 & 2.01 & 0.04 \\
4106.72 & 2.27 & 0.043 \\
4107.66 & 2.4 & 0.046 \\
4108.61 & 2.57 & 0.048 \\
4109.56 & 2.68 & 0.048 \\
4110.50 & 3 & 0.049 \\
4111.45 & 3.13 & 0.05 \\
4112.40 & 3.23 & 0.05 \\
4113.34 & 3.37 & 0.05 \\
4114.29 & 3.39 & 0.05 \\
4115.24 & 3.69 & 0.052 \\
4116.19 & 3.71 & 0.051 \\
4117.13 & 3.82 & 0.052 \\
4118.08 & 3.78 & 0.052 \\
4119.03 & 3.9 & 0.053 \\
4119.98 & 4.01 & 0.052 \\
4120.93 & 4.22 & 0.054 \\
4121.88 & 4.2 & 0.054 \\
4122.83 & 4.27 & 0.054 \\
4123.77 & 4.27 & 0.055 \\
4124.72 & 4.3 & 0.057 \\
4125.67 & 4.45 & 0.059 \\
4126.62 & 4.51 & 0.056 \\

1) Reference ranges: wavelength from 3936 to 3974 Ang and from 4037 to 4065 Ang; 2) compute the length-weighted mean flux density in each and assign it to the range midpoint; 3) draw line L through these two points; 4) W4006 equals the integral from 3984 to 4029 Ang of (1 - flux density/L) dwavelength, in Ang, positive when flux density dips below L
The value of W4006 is -3.8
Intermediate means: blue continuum 3.86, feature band 4.92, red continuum 5.1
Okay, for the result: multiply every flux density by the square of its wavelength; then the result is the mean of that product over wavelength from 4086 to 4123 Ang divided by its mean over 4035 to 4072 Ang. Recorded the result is 0.62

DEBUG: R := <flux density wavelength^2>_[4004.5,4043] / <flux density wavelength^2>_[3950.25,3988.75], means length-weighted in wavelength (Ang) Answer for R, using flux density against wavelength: 1.6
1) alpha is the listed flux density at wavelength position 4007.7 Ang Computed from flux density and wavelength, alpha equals 5.2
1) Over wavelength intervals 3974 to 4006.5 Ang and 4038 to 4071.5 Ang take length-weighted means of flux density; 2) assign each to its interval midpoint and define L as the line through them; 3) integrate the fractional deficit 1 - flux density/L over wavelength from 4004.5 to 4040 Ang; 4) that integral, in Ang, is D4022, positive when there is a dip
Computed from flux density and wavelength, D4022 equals -4.3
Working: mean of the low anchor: 4.18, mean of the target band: 5.17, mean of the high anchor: 5.05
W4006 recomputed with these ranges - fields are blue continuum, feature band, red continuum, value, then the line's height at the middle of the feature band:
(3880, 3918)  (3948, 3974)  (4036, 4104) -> 3.2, 3.81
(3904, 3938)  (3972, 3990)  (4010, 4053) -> 6.0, 4.99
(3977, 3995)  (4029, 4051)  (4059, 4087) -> -3.7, 4.4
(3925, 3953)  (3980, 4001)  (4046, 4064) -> 2.5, 4.96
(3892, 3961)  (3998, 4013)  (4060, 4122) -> -3.6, 4.1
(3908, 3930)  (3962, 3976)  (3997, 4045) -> 7.8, 5.04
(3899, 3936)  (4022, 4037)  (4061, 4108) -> -4.2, 4.04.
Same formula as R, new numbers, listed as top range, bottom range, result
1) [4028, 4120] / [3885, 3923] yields 1.22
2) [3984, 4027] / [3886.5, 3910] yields 1.64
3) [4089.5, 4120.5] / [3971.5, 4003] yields 0.78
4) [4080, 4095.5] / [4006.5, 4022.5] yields 0.76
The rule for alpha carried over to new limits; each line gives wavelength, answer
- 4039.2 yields 5.05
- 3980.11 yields 3.4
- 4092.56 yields 3.39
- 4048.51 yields 5.07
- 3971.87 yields 1.47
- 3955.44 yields 4.31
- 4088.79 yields 3.75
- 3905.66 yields 4.12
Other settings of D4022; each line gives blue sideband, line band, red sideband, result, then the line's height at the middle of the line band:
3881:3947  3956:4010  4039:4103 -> 5.8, 4.23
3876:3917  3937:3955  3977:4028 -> -3.6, 4.07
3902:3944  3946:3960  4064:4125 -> 0.4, 4.6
